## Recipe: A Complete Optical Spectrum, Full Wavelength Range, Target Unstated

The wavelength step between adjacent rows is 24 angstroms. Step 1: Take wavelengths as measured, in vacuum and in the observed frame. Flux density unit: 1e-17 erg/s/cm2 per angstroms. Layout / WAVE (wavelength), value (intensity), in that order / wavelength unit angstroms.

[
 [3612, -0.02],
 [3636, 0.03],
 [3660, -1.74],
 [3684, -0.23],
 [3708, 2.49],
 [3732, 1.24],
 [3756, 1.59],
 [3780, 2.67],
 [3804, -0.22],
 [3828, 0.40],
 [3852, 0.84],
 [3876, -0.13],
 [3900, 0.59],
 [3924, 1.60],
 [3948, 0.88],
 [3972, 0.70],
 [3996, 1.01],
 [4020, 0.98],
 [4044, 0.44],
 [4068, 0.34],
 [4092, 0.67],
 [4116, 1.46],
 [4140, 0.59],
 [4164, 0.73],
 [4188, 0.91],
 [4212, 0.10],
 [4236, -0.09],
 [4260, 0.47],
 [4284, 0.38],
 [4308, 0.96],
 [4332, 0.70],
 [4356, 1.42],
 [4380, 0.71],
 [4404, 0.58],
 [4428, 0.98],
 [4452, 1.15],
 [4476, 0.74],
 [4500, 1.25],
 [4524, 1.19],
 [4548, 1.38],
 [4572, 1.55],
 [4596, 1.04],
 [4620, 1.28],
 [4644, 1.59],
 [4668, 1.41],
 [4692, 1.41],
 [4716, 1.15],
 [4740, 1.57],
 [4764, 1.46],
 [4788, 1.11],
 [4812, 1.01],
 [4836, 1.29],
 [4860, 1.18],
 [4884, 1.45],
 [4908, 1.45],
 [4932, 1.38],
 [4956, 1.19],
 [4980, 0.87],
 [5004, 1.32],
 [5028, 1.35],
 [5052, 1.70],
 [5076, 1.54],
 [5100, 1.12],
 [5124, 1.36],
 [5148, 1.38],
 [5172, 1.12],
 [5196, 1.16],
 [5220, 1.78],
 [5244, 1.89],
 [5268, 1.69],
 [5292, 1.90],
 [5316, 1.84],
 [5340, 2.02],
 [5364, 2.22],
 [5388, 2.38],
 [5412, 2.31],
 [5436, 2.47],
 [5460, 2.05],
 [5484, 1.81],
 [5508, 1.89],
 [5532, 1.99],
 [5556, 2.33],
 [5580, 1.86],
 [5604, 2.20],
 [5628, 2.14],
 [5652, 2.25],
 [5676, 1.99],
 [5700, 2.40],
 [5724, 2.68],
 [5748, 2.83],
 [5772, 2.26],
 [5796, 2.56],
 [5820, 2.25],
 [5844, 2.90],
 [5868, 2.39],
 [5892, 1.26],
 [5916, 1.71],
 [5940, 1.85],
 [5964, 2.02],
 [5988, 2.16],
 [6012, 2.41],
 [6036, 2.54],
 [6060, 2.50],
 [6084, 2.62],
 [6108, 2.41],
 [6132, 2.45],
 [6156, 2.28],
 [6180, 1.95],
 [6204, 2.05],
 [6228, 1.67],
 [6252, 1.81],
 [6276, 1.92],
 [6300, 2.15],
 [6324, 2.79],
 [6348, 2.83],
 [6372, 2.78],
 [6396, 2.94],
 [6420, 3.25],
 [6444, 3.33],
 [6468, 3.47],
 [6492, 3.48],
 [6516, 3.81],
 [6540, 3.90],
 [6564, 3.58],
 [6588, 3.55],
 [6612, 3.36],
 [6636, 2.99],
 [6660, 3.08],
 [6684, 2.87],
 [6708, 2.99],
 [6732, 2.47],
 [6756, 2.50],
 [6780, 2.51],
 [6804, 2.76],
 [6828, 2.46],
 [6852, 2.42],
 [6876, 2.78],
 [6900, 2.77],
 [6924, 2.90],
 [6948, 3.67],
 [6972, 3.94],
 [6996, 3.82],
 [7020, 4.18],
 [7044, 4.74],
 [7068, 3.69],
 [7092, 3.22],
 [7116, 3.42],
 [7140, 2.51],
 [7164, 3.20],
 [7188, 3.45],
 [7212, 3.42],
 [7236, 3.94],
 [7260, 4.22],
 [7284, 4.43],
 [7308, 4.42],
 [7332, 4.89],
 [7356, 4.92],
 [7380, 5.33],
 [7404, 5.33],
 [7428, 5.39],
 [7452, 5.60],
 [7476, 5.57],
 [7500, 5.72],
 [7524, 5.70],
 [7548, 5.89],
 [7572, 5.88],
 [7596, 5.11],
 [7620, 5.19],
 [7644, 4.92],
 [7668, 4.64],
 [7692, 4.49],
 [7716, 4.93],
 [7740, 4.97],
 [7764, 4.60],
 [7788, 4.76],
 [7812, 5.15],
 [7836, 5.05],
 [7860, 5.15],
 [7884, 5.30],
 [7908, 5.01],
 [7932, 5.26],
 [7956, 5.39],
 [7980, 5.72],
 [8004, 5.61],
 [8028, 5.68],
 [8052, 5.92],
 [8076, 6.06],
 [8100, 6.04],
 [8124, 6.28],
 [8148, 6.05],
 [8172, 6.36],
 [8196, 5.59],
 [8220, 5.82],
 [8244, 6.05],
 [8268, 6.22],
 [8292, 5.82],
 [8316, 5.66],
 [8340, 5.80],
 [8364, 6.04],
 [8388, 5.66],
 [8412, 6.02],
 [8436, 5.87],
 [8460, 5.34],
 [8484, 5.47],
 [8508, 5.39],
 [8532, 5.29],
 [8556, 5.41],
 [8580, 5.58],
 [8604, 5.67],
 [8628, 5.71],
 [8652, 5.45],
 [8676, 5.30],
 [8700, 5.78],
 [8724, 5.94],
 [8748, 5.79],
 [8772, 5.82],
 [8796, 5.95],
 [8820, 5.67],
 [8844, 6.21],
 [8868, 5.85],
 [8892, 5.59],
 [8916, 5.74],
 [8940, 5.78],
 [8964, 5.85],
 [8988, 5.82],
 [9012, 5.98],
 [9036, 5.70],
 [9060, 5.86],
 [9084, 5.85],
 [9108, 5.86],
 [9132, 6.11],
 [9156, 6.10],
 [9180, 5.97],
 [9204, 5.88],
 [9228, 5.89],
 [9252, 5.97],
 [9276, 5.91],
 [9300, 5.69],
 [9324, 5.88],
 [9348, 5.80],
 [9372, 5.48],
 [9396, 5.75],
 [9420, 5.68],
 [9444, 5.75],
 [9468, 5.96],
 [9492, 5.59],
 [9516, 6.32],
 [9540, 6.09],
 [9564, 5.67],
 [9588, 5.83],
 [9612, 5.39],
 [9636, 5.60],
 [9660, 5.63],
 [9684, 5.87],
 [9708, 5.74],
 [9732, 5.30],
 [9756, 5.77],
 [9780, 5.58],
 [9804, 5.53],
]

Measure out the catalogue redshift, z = 0.000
